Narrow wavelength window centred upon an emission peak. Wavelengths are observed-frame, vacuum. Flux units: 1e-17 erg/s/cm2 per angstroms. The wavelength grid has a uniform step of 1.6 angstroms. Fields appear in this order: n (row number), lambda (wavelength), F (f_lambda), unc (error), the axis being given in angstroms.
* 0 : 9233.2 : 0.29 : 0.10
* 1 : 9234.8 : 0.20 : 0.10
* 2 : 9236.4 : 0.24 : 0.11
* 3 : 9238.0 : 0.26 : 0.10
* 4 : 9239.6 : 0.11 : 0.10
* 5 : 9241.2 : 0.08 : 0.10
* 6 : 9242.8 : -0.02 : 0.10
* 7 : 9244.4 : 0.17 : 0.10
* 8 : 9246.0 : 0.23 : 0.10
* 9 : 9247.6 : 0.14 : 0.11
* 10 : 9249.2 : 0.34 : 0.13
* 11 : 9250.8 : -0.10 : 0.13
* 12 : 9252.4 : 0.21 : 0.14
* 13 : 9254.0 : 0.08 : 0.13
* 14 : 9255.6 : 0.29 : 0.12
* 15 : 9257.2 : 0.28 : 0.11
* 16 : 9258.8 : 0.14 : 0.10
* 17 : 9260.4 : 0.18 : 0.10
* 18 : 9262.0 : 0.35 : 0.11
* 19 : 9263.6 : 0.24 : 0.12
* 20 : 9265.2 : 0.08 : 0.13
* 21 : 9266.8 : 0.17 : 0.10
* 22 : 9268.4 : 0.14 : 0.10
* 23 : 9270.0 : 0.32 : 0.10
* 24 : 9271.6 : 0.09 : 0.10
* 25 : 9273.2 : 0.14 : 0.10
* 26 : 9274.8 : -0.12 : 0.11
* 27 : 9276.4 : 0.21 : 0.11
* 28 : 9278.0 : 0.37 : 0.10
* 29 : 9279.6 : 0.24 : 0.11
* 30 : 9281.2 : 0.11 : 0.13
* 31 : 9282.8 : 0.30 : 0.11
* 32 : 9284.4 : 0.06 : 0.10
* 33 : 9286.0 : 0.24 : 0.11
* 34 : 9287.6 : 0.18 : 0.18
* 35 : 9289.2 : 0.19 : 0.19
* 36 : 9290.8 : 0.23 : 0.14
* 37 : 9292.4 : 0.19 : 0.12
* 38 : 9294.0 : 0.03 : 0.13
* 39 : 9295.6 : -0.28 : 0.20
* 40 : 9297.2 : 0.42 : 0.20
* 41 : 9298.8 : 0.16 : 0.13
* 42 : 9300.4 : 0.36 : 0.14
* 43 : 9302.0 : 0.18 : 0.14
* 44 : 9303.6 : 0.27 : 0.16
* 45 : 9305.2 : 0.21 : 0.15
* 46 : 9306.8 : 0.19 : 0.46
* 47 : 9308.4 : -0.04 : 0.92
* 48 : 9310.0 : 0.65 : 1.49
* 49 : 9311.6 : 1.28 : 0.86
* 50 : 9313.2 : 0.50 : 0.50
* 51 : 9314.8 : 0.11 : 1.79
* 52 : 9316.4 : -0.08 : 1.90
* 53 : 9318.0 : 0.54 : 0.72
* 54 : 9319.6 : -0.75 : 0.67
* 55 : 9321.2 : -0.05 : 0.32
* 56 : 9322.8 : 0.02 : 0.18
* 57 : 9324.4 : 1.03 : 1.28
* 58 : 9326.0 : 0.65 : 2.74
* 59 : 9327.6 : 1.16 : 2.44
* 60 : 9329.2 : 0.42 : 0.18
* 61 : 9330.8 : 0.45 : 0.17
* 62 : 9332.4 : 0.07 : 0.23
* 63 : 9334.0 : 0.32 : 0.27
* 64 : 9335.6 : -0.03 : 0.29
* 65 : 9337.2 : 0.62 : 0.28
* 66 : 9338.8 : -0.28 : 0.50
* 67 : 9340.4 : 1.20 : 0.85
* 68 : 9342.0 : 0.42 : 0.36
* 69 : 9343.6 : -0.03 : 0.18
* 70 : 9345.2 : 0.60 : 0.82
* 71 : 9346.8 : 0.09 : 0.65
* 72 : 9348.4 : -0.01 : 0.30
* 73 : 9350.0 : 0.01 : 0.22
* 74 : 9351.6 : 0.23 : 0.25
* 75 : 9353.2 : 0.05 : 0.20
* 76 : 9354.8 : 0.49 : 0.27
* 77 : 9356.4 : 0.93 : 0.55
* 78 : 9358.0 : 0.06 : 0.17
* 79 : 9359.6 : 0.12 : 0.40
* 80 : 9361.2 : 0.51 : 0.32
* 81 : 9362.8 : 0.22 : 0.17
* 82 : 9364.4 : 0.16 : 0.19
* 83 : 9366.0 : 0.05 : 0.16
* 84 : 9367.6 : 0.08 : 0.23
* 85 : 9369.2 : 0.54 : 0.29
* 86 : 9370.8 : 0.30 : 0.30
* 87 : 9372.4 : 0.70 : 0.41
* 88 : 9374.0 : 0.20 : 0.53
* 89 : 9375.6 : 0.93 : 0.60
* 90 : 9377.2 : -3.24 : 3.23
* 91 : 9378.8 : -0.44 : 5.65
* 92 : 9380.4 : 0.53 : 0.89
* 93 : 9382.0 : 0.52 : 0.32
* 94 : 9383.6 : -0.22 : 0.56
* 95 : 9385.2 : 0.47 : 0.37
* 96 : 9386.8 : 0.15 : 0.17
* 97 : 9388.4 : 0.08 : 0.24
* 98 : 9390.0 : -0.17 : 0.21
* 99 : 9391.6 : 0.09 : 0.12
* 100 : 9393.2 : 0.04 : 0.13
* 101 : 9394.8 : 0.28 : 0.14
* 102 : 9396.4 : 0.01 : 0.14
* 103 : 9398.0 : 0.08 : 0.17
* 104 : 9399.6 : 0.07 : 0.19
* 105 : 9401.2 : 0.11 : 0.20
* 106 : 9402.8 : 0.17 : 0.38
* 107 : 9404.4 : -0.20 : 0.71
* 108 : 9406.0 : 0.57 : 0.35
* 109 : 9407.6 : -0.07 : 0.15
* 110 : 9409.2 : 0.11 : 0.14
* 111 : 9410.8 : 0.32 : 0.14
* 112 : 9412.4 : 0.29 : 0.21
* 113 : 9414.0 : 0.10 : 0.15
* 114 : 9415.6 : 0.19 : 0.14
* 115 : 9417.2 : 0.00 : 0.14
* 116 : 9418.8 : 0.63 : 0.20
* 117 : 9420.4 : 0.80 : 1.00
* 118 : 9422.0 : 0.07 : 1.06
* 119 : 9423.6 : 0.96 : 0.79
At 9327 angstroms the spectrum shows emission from H-gamma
